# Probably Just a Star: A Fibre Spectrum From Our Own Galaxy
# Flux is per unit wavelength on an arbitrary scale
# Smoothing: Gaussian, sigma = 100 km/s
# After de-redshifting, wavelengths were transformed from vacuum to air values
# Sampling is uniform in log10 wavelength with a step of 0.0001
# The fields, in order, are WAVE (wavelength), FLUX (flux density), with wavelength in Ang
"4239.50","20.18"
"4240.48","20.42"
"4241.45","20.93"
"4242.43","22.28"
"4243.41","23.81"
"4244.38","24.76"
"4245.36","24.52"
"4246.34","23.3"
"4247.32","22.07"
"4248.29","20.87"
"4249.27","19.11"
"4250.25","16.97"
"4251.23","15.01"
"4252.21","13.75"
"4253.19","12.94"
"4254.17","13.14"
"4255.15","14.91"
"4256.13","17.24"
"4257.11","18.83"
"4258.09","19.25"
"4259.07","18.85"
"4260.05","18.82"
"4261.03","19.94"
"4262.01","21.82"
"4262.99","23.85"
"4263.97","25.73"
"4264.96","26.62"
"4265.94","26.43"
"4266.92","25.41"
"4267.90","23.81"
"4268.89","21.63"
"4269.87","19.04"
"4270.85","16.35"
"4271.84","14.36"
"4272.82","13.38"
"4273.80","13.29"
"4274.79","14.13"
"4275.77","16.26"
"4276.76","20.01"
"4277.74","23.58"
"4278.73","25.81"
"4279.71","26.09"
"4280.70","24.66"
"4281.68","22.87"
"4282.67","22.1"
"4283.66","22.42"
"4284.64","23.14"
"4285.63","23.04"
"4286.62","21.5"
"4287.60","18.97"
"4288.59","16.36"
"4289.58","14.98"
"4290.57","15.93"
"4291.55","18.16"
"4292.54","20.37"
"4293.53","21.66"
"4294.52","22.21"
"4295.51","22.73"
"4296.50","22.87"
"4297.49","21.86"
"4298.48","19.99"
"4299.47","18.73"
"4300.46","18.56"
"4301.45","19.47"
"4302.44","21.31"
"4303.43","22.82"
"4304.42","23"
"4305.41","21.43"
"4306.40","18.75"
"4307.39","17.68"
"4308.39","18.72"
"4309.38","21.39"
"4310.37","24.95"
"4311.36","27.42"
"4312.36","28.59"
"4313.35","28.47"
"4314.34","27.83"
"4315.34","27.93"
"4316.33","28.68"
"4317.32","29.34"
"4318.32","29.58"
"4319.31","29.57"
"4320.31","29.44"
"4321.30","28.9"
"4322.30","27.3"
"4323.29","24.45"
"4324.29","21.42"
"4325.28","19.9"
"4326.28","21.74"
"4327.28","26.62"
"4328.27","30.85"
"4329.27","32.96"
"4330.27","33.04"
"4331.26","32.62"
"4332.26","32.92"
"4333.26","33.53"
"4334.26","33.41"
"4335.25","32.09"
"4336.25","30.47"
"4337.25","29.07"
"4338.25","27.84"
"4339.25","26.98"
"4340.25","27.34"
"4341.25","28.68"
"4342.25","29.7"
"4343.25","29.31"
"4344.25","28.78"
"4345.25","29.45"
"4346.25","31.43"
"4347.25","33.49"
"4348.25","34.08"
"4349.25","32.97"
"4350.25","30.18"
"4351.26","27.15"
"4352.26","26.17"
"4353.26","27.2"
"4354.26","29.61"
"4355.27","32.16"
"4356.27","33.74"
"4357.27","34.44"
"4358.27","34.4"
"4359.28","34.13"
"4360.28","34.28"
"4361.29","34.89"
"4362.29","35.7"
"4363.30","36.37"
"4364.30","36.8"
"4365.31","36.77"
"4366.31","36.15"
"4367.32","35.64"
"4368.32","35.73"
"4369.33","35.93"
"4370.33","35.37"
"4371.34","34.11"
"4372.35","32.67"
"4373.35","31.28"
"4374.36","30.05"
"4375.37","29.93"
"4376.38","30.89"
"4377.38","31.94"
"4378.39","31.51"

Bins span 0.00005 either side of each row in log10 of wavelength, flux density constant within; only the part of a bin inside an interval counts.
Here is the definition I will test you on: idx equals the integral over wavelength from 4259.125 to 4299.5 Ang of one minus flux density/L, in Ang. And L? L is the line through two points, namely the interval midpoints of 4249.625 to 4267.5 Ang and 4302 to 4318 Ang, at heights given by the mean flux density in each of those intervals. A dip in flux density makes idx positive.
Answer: 1.1 Ang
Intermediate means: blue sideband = 19.4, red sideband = 24.3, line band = 20.8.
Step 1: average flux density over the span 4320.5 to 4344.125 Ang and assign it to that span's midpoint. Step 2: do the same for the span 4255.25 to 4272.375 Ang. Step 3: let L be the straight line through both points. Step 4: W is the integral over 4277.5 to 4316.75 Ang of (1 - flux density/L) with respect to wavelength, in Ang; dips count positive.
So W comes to 4.0 Ang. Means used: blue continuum 20.9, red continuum 28.8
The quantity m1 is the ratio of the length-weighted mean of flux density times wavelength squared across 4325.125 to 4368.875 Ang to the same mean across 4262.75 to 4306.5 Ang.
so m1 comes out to 1.56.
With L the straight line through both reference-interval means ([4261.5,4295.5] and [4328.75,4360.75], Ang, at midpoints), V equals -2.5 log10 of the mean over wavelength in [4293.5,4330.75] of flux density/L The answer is 0.06 mag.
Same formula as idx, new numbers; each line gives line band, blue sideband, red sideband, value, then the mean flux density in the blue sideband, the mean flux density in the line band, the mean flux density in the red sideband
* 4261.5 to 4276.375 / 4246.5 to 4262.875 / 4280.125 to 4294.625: -0.9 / 18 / 20.1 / 20.5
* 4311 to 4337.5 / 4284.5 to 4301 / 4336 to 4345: -3.2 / 20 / 28.8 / 28.6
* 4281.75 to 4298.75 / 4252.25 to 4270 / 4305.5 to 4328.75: 1.8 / 20.3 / 20.5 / 25.6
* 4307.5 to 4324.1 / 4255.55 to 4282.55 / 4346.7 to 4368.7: 0.4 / 20.7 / 26.7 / 33.3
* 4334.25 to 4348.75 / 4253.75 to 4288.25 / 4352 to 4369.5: 0.5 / 20.5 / 30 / 34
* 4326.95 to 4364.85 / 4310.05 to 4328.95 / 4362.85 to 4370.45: 0.7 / 27.1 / 31.5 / 36.2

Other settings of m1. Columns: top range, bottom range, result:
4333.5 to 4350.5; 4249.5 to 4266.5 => 1.65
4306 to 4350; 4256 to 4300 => 1.40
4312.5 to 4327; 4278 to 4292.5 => 1.29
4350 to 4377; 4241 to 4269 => 1.69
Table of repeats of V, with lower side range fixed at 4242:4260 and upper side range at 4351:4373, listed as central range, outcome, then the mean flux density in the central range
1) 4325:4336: -0.02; 30.2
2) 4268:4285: 0.12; 20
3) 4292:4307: 0.20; 21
